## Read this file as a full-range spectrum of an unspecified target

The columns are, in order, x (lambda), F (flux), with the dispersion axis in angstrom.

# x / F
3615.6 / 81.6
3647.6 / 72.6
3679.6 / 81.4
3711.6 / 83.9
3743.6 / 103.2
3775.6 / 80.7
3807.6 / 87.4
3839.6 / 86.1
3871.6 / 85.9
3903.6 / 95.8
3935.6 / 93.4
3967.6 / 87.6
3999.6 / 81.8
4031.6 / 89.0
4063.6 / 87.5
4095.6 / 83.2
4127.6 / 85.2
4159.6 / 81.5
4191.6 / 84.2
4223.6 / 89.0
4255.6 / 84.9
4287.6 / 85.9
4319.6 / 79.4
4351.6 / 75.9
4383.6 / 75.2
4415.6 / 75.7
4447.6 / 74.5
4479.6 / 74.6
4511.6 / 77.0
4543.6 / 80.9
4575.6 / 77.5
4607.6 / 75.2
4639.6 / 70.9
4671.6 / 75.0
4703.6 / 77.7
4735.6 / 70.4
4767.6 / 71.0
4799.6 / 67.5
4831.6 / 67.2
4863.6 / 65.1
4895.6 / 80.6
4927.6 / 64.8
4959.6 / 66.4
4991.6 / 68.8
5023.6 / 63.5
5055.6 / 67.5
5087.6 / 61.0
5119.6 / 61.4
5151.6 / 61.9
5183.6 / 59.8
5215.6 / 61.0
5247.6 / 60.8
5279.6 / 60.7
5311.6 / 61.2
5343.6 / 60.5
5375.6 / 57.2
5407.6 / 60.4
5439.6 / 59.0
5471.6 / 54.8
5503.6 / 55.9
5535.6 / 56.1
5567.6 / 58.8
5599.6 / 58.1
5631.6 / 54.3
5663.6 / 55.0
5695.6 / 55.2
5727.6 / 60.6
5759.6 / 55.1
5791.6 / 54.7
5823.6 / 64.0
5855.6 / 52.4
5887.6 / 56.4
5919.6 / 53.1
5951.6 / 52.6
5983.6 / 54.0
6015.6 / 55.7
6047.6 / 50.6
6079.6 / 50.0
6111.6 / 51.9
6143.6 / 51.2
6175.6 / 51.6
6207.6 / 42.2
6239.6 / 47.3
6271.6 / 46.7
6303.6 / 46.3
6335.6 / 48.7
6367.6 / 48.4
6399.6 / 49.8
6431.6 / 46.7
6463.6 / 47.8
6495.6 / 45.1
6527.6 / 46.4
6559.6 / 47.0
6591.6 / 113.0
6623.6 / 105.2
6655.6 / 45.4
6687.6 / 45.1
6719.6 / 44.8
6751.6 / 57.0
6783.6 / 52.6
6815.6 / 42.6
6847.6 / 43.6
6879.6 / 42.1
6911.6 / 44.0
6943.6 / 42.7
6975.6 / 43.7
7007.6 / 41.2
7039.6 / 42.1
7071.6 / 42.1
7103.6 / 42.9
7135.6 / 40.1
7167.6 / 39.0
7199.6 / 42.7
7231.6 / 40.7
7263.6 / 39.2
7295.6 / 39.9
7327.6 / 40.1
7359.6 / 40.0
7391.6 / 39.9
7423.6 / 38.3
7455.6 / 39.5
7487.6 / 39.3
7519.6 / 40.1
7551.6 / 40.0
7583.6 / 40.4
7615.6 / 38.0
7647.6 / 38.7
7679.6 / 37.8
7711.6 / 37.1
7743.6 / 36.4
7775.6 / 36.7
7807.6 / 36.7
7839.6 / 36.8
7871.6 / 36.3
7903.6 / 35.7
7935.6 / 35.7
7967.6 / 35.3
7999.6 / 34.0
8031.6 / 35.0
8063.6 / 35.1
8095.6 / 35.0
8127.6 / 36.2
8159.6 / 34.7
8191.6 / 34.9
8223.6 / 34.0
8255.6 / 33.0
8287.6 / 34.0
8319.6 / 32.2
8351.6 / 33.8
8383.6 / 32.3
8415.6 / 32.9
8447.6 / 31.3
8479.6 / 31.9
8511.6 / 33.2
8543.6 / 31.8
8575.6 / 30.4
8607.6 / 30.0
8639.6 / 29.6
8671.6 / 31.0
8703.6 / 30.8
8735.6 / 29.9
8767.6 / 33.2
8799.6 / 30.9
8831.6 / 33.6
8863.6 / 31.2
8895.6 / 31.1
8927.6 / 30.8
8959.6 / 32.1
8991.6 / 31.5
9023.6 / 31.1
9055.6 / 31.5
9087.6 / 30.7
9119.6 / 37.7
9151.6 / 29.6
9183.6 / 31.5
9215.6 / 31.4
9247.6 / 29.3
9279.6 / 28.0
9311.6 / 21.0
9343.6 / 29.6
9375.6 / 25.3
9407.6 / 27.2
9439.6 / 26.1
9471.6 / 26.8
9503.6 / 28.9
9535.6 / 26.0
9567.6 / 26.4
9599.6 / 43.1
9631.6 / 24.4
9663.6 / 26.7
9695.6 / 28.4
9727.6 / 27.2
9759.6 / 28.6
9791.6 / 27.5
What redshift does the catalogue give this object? 0.01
